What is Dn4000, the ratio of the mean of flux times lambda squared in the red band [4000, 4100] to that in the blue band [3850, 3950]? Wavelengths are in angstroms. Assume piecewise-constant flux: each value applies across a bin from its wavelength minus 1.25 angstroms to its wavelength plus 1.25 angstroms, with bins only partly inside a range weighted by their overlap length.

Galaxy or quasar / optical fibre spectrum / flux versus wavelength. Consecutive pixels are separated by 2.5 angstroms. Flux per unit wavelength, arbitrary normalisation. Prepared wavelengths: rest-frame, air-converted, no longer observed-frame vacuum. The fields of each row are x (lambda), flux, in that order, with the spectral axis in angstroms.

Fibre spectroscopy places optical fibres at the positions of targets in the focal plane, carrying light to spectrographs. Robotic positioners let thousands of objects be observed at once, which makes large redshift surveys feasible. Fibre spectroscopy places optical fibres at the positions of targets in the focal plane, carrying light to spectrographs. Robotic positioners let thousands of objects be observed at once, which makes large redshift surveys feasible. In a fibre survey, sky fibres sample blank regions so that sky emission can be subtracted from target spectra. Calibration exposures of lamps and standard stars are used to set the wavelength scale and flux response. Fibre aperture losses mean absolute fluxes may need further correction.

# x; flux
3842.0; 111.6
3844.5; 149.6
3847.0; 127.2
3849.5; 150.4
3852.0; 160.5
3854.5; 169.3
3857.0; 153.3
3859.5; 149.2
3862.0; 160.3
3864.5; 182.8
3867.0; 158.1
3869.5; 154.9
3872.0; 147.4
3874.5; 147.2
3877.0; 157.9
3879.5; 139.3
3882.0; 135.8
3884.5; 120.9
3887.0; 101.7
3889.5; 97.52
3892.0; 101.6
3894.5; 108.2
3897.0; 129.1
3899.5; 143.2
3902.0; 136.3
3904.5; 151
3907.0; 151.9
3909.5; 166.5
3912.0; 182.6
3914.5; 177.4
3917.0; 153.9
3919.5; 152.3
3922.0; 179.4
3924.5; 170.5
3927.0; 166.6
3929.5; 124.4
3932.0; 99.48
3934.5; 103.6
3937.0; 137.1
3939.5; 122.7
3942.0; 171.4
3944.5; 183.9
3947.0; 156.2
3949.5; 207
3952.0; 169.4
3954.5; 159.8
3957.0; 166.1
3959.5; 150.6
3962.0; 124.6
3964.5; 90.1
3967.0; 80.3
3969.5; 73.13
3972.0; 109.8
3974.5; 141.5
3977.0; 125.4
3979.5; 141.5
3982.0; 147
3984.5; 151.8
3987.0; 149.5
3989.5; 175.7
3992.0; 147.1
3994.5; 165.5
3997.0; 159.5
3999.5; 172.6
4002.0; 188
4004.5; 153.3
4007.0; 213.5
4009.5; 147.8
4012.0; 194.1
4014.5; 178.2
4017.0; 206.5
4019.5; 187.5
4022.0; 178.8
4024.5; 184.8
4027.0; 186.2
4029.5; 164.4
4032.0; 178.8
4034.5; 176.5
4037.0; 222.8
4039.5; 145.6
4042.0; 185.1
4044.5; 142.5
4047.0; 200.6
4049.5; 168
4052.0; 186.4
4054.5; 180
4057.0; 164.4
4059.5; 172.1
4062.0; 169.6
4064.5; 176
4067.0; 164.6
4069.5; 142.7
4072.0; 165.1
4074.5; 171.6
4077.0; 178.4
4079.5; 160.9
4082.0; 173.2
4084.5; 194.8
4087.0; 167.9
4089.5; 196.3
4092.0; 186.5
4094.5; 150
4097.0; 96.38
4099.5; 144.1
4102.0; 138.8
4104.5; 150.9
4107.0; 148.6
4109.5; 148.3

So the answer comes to 1.27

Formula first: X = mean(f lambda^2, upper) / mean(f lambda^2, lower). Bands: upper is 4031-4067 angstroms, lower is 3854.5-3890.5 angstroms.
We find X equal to 1.33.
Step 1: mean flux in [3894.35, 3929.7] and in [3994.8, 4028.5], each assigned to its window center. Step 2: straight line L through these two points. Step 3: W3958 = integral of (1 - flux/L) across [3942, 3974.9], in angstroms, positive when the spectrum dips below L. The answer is 5.1 angstroms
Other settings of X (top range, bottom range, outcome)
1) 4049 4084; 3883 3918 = 1.35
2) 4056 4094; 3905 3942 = 1.24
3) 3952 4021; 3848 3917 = 1.10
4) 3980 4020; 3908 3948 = 1.15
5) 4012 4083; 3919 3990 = 1.30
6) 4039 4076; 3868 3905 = 1.41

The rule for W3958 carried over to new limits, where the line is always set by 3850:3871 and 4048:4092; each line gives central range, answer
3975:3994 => 2.2 angstroms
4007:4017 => -0.8 angstroms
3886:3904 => 4.9 angstroms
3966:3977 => 4.1 angstroms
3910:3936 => 2.0 angstroms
